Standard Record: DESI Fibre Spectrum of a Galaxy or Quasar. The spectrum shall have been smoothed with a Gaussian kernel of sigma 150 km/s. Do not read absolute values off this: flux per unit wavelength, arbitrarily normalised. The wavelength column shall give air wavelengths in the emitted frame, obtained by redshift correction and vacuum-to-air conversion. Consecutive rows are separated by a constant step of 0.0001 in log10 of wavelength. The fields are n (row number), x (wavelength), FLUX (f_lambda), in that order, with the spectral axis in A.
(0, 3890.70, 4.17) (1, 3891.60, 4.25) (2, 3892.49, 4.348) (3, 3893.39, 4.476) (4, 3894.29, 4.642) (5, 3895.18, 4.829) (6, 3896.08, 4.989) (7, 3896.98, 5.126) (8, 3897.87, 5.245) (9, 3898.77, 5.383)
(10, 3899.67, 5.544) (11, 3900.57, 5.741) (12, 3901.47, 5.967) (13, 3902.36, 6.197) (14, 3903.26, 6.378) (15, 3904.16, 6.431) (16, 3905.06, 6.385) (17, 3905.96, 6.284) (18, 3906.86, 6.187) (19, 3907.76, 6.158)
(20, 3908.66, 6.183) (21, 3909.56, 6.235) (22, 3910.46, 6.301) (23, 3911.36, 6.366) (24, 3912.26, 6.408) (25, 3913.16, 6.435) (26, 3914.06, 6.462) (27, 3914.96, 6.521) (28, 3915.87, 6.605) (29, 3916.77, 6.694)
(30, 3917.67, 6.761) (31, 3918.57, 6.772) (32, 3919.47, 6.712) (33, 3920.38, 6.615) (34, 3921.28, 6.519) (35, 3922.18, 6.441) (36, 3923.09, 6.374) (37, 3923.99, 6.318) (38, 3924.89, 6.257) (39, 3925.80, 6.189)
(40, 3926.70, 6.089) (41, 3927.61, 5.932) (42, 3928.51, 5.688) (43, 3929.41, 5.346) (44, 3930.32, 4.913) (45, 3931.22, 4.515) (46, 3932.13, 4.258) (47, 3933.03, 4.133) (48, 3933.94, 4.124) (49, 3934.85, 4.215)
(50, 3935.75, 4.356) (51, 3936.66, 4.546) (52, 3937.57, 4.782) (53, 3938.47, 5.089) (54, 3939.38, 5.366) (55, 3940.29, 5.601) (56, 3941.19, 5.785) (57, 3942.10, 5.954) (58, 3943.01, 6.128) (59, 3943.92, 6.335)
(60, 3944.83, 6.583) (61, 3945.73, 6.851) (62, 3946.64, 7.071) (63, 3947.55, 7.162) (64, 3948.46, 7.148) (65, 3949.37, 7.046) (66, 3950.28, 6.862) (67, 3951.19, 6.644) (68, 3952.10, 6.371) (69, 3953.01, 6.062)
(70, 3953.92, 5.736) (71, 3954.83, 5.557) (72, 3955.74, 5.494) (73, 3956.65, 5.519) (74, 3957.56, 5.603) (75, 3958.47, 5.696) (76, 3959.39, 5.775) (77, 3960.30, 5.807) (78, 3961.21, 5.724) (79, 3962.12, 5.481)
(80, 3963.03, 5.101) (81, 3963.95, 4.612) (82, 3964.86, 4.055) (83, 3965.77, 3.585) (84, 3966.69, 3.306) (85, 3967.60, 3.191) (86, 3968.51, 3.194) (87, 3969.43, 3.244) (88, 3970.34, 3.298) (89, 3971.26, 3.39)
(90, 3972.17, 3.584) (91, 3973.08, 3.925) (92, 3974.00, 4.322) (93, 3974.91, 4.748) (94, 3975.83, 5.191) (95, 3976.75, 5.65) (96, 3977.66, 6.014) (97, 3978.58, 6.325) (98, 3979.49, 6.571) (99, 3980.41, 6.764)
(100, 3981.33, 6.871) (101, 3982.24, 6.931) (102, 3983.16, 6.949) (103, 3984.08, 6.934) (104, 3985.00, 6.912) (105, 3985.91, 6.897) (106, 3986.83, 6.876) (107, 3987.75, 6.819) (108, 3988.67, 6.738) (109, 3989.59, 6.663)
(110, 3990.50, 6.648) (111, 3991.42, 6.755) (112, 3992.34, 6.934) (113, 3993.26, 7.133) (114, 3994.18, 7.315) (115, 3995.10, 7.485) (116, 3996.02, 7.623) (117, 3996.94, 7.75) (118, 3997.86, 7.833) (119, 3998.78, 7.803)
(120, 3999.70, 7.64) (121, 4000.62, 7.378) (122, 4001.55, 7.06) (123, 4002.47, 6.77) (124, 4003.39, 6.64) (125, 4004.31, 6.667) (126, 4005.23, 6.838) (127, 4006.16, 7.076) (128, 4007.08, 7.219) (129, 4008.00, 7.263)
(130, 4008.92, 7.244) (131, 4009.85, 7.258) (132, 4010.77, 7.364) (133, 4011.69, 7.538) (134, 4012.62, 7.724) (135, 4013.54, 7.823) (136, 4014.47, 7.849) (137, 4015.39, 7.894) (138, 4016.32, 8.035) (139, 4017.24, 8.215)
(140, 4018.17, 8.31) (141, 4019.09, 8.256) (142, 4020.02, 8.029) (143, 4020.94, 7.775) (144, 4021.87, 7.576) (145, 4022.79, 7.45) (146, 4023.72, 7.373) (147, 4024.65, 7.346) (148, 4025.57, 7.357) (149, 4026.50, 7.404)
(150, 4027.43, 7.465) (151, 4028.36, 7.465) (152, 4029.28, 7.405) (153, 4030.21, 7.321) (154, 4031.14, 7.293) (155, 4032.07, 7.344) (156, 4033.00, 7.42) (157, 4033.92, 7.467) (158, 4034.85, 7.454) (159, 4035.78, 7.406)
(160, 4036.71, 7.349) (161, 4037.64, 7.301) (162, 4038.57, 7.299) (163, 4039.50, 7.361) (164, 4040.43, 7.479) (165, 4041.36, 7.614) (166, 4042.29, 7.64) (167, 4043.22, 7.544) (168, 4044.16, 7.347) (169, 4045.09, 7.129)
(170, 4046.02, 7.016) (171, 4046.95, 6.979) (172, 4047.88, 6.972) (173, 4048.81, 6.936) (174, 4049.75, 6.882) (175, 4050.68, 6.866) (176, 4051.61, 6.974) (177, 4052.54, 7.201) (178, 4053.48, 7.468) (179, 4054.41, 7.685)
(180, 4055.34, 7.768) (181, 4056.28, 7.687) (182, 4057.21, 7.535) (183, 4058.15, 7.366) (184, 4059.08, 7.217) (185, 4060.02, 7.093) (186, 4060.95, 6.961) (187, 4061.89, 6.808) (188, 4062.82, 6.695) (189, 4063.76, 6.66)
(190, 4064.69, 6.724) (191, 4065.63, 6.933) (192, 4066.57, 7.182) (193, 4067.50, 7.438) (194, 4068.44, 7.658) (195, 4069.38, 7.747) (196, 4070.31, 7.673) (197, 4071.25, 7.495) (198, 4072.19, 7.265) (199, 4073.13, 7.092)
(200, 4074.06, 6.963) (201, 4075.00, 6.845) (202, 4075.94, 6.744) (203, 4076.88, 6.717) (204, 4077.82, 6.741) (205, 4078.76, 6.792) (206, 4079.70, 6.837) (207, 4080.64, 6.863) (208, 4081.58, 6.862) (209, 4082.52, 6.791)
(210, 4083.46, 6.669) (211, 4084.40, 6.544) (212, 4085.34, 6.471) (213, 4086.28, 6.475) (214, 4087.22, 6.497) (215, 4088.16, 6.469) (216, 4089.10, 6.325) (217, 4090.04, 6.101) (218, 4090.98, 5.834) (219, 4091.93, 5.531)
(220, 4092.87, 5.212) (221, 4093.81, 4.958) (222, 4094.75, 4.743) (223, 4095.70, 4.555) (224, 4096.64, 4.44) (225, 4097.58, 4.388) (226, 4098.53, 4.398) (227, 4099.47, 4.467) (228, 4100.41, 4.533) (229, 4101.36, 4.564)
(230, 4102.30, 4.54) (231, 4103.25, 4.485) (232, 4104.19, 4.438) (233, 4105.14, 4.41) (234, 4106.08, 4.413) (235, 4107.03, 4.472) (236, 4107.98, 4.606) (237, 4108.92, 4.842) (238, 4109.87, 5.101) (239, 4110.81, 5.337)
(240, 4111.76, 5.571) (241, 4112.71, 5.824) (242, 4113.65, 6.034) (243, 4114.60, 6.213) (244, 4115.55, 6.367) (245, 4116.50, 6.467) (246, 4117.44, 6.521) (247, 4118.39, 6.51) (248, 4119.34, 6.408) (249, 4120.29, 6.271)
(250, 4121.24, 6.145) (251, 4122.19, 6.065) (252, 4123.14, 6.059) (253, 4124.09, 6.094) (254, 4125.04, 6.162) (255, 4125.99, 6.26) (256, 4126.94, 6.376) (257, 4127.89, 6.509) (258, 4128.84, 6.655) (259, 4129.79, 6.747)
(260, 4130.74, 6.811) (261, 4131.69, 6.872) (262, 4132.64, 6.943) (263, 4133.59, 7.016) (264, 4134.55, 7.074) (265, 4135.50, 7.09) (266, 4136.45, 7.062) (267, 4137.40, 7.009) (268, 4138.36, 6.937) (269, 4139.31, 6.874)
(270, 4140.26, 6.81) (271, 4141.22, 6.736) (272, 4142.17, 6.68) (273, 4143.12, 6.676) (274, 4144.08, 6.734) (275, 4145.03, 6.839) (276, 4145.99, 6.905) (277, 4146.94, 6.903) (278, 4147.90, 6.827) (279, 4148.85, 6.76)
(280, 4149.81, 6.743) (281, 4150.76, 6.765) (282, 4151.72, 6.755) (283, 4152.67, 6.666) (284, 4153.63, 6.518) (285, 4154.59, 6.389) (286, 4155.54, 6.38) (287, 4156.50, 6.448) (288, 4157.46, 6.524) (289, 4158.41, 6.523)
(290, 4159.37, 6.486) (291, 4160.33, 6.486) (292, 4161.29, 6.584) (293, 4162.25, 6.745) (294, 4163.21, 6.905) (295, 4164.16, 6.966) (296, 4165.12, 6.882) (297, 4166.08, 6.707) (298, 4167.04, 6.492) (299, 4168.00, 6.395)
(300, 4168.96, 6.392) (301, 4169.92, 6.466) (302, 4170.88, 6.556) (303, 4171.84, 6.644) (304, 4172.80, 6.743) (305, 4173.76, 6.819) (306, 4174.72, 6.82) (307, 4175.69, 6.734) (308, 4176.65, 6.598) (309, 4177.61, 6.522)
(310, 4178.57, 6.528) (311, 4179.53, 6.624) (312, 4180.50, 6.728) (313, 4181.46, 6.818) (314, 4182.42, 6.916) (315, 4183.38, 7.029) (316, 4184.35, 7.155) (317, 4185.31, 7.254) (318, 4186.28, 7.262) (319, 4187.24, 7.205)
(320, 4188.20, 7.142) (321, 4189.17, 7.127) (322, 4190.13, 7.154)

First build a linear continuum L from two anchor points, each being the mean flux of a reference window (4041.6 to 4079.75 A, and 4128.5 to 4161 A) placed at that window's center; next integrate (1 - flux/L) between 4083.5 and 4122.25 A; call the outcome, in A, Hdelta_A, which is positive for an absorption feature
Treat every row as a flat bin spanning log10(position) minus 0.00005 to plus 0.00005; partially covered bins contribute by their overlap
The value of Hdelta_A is 8.3 A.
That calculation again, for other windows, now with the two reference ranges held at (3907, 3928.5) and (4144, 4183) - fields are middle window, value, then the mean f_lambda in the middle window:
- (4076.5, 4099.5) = 2.3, 5.93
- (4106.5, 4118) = 1.7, 5.61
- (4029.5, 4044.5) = -2.1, 7.41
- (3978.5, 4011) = -2.9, 7.06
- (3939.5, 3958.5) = 0.5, 6.25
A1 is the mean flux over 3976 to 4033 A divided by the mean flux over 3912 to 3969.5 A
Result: 1.28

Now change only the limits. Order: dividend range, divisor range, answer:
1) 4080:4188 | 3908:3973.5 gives 1.13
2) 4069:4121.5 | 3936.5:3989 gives 1.05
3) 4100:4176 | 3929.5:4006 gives 1.08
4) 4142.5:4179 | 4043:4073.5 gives 0.92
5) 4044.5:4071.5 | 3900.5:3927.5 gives 1.13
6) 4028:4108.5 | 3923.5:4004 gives 1.12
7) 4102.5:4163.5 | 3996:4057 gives 0.85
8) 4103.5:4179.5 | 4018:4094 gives 0.90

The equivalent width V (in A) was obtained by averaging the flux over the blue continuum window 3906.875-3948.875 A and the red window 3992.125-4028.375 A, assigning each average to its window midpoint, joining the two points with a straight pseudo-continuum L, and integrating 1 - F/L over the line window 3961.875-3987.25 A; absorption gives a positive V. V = 6.3 A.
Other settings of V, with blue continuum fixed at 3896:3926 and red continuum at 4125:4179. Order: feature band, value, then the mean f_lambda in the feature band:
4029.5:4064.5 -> -4.11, 7.25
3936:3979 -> 6.75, 5.32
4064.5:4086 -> -1.49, 7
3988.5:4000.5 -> -1.66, 7.28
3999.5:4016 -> -2.25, 7.29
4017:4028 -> -2.14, 7.7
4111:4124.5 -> 0.95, 6.16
